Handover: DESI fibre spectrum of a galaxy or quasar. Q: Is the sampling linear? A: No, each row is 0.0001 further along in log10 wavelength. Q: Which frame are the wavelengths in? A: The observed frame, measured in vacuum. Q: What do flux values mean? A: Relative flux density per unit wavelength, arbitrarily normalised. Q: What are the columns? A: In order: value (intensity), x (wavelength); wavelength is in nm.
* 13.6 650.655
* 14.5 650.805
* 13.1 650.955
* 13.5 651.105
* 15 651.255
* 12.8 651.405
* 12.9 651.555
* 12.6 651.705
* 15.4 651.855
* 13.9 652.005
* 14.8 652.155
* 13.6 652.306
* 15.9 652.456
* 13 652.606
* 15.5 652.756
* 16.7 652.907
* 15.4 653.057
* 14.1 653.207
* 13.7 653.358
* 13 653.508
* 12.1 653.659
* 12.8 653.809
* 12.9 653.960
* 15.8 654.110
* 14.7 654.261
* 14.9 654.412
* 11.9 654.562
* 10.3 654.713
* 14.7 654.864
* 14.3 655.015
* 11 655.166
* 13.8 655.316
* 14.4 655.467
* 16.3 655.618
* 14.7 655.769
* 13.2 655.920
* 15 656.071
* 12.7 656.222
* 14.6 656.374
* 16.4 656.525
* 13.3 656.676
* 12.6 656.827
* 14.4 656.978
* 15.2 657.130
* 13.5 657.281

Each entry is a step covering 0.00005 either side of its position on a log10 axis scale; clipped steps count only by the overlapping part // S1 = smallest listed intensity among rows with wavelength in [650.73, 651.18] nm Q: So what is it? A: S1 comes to 13.1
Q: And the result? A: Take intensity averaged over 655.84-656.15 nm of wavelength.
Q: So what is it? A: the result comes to 14.1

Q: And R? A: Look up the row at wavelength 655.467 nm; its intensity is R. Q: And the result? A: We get 14.4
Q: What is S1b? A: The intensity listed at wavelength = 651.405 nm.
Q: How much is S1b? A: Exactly 12.8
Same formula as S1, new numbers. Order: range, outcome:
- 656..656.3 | 12.7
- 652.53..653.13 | 13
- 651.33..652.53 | 12.6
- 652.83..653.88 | 12.1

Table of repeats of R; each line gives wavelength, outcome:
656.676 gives 13.3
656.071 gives 15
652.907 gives 16.7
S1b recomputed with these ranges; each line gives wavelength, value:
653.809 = 12.8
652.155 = 14.8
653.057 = 15.4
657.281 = 13.5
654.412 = 14.9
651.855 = 15.4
